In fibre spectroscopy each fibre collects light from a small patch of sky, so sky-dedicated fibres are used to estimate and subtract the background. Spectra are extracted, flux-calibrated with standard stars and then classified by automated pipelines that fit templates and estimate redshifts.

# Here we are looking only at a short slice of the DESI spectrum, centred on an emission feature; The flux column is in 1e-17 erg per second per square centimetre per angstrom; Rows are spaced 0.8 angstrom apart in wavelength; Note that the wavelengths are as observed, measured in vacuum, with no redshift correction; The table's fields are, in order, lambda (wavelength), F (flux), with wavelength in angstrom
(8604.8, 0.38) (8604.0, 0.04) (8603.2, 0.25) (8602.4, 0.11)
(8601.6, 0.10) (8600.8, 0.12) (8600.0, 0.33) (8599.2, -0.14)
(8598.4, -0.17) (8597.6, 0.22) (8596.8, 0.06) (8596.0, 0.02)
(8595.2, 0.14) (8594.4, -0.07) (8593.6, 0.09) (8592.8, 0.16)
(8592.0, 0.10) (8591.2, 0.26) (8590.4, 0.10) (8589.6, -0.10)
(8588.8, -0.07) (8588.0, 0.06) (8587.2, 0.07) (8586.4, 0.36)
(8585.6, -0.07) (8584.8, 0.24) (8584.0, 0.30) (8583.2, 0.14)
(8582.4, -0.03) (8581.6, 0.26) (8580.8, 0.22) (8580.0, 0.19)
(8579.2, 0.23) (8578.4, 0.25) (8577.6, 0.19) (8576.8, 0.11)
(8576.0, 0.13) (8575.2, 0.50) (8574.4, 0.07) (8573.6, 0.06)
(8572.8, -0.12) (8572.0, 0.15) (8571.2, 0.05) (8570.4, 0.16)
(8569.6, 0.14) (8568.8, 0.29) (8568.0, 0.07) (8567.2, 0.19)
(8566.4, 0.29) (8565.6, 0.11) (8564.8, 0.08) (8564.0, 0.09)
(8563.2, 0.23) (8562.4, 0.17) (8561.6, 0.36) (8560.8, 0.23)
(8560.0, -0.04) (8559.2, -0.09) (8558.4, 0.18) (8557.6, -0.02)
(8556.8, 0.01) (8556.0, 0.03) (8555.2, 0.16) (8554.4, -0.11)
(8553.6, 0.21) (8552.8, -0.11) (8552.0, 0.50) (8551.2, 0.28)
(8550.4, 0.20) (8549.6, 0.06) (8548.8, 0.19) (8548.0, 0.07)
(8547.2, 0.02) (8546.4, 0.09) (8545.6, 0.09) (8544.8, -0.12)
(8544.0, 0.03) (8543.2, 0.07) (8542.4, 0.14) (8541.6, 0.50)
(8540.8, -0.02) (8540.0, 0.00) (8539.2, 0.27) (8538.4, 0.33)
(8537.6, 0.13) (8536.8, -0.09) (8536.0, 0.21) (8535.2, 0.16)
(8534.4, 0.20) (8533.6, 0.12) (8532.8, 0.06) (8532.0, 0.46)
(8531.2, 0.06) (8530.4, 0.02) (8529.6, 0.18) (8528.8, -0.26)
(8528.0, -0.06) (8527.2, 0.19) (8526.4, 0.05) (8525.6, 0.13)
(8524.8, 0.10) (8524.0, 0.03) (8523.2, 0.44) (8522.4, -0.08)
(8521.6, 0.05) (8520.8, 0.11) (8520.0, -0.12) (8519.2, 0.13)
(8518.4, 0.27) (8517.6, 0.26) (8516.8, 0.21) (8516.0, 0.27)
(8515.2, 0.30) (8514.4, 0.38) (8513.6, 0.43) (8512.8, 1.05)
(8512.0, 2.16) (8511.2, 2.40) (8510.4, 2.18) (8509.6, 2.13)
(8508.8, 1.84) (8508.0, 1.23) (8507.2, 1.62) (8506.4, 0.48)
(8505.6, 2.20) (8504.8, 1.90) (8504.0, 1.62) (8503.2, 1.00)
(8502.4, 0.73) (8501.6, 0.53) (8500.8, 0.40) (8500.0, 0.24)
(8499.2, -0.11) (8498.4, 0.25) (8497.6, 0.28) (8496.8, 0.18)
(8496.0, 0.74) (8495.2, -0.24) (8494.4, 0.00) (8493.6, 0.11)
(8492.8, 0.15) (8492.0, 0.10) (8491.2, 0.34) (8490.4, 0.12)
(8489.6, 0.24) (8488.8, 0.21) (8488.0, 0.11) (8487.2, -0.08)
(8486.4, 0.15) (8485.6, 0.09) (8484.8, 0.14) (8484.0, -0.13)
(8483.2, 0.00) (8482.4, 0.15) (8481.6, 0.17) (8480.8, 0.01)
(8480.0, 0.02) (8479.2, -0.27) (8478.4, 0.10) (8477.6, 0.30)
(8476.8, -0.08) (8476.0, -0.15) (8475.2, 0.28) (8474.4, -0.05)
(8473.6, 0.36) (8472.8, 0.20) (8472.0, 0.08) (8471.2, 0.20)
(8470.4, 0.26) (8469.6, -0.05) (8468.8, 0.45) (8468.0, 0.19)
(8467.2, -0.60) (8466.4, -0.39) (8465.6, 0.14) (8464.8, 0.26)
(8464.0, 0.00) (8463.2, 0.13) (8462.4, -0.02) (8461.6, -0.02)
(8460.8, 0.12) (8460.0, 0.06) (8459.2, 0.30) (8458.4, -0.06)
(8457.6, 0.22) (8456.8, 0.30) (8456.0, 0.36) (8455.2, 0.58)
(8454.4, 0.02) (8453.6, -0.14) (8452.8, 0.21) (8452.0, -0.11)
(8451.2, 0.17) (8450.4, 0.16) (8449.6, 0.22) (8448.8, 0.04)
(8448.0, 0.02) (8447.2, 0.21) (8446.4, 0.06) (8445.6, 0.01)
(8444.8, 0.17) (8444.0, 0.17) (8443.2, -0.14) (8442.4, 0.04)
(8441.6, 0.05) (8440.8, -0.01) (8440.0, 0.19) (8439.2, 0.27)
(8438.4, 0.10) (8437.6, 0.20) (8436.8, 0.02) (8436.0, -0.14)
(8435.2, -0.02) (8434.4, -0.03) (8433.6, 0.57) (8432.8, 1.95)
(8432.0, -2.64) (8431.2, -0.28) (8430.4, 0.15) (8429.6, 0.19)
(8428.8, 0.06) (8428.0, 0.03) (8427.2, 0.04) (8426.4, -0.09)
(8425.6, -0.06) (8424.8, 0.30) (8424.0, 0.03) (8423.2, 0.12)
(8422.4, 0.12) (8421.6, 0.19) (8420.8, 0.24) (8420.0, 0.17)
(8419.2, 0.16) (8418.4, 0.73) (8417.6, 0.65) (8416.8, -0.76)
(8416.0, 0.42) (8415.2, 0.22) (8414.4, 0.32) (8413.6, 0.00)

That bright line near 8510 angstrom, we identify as [O II] 3727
